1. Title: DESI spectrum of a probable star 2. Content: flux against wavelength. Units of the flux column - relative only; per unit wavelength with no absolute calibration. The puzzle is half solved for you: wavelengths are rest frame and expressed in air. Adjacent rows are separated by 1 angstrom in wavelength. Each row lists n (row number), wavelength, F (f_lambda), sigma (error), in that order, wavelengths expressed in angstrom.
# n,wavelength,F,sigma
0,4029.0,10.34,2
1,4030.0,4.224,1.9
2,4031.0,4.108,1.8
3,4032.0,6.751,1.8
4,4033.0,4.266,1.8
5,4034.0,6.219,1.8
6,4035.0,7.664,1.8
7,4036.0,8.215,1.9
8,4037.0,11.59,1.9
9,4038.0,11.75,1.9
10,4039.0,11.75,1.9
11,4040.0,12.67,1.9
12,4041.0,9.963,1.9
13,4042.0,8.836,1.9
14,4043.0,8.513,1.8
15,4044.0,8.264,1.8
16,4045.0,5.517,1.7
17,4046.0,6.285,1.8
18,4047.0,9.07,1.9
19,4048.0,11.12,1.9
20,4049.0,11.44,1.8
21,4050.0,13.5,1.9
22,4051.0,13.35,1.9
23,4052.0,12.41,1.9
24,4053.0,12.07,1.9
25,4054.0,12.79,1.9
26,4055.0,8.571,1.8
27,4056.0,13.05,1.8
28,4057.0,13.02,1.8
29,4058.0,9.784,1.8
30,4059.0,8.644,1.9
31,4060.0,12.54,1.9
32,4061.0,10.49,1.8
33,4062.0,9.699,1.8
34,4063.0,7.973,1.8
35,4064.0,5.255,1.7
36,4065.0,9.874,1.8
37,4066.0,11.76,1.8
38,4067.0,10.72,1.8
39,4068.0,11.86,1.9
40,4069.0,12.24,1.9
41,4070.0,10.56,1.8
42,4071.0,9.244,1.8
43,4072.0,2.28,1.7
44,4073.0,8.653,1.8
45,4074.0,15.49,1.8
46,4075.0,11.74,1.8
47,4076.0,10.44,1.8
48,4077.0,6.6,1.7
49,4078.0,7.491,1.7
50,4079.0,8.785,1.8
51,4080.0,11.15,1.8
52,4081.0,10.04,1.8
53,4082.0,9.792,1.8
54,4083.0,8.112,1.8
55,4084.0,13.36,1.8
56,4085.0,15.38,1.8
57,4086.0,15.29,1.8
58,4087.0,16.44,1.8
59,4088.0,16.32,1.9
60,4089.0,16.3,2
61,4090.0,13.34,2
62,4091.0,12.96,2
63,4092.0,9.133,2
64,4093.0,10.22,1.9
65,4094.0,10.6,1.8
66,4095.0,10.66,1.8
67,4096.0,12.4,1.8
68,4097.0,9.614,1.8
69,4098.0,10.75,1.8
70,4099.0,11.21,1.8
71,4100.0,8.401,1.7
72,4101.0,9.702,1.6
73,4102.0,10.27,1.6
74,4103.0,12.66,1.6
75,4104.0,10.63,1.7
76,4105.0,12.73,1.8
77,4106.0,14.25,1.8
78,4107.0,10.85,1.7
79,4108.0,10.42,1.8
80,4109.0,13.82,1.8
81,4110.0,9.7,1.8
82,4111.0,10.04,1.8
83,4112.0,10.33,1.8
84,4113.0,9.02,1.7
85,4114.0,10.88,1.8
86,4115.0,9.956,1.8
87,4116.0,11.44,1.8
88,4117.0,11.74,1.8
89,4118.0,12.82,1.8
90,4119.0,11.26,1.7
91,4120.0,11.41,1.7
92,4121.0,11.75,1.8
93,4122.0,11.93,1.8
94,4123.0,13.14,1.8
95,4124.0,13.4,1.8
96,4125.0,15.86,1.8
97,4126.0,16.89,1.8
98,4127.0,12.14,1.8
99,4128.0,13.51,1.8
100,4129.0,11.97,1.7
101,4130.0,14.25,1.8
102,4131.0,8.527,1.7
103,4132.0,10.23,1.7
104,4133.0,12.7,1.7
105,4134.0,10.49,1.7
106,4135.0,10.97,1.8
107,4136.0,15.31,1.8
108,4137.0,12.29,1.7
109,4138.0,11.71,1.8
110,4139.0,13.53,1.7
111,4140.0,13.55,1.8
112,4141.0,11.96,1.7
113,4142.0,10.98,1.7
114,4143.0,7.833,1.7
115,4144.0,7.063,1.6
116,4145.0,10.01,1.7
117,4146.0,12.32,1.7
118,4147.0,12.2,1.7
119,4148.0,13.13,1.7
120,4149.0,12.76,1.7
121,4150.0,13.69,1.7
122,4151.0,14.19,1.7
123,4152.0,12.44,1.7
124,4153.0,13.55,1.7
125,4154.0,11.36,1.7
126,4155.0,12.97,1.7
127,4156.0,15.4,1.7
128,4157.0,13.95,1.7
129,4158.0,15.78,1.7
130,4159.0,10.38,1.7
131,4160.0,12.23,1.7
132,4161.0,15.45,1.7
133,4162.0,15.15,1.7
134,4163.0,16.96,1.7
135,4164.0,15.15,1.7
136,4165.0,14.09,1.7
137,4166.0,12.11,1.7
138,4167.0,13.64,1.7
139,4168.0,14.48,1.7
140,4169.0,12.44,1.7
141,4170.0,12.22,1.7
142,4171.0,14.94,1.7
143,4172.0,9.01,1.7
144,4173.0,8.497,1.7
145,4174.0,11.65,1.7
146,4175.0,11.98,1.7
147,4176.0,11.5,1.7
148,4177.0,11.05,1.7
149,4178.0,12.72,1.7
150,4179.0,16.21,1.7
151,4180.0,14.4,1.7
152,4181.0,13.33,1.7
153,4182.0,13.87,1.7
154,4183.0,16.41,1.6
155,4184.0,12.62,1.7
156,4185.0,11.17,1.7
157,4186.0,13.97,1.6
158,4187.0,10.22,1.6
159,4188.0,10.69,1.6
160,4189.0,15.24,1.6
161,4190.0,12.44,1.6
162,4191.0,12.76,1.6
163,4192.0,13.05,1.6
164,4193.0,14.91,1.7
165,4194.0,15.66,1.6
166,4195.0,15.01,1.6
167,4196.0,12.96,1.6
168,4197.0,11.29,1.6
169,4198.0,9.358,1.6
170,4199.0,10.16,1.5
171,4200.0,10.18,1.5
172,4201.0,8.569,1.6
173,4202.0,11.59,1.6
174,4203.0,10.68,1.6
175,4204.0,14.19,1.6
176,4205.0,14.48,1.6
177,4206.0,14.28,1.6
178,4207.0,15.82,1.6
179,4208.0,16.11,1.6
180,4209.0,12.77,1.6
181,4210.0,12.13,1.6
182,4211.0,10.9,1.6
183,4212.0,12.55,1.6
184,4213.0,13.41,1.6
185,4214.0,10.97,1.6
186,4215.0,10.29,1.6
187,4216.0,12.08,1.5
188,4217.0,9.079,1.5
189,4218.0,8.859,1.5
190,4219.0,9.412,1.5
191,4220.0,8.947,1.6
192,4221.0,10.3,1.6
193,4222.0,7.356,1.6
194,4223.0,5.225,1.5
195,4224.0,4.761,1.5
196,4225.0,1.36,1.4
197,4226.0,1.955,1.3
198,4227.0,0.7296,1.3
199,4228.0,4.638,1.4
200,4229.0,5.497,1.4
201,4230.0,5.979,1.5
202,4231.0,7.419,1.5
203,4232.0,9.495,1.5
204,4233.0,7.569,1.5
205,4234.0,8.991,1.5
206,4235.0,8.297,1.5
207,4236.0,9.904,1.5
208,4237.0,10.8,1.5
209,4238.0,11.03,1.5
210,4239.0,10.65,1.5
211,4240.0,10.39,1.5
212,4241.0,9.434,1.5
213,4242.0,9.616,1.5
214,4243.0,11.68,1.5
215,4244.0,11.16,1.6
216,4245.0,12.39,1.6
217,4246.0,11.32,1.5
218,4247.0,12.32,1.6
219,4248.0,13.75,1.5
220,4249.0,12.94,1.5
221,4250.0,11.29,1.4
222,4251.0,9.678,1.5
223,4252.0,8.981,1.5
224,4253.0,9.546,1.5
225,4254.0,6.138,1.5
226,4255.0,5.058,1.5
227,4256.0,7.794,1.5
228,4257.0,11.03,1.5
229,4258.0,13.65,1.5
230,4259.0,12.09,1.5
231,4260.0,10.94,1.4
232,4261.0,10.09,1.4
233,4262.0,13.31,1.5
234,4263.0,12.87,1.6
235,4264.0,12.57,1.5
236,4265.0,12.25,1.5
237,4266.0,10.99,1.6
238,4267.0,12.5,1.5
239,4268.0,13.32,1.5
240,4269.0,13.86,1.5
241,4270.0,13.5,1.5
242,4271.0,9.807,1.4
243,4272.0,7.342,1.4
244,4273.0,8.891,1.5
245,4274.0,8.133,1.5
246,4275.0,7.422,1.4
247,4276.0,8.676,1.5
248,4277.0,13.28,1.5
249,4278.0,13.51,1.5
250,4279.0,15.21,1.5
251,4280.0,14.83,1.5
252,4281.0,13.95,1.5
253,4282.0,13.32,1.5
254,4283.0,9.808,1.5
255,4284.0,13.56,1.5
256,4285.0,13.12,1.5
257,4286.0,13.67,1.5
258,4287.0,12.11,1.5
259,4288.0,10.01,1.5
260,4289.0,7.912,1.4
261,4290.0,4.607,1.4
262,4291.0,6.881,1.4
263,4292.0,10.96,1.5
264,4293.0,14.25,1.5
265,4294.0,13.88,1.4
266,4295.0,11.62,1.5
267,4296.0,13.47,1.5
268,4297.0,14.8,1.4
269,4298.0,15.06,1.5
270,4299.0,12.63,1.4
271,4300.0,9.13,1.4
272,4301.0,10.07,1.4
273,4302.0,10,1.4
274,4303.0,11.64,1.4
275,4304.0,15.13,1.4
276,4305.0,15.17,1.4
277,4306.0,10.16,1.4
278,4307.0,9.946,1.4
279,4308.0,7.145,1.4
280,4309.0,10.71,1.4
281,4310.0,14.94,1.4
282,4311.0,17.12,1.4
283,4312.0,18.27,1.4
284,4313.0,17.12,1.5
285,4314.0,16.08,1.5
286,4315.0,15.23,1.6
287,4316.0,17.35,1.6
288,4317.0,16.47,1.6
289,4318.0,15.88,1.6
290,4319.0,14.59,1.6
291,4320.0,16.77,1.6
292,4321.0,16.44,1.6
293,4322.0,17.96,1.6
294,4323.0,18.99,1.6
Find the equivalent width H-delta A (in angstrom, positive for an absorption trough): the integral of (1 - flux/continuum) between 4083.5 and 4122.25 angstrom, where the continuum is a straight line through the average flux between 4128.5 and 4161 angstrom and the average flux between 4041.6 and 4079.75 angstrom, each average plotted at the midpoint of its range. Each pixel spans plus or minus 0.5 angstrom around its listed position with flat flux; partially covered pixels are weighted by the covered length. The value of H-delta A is -2.5 angstrom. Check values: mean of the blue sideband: 10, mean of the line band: 11.8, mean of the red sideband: 12.2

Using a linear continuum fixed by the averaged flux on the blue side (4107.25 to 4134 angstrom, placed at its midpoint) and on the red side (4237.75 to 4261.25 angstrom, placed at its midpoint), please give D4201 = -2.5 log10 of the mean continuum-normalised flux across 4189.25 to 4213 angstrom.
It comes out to -0.16 mag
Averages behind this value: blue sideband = 11.9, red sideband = 10.5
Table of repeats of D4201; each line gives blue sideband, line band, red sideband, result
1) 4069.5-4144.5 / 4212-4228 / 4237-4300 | 0.419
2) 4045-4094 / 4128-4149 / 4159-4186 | 0.071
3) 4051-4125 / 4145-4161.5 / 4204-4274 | -0.224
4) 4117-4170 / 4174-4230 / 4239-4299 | 0.096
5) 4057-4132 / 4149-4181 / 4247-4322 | -0.143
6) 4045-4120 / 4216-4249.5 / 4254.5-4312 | 0.308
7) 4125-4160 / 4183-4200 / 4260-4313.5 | -0.033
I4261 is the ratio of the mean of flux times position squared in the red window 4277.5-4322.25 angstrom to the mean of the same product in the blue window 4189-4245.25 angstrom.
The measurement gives 1.3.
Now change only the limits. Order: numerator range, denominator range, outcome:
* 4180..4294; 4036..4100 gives 1.09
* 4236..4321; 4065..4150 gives 1.13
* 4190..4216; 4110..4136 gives 1.10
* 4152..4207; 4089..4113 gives 1.21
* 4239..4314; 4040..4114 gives 1.18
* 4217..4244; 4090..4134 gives 0.71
